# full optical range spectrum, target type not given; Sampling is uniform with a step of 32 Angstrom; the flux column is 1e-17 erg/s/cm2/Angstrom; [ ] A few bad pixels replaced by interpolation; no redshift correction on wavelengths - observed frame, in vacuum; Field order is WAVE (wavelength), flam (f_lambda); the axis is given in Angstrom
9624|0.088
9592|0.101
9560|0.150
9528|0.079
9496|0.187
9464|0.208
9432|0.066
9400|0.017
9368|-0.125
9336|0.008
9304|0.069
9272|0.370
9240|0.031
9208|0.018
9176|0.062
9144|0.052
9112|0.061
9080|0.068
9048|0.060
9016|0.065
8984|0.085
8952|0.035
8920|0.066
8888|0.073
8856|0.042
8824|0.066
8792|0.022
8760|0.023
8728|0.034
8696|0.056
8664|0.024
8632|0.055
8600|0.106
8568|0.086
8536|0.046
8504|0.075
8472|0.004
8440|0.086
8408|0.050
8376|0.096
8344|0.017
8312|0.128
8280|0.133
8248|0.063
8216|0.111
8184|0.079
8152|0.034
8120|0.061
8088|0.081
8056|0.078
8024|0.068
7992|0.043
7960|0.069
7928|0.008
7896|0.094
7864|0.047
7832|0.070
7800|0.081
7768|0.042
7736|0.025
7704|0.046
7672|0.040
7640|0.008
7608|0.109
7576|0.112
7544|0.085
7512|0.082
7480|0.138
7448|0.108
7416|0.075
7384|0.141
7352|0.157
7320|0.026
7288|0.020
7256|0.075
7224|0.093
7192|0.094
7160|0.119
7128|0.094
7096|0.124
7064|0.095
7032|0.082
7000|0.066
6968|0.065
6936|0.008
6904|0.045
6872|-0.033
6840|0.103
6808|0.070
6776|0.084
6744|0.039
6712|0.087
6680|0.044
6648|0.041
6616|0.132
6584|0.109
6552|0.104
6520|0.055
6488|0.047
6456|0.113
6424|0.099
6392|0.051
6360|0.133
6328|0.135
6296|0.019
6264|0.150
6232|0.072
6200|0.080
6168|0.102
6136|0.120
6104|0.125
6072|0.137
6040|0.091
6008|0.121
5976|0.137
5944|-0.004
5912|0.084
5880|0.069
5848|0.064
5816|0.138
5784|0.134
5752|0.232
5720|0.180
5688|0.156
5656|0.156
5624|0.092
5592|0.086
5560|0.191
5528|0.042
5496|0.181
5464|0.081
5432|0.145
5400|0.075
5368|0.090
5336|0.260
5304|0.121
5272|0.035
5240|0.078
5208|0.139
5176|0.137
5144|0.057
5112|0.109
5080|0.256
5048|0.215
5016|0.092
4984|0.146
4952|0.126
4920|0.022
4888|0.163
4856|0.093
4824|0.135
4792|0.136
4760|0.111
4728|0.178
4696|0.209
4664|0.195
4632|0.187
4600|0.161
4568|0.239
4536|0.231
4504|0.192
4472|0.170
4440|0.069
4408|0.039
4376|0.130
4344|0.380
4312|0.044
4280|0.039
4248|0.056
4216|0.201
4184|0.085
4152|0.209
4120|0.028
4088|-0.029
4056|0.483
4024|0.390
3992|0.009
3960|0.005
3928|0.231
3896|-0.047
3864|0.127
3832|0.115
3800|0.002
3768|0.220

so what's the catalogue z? 1.49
